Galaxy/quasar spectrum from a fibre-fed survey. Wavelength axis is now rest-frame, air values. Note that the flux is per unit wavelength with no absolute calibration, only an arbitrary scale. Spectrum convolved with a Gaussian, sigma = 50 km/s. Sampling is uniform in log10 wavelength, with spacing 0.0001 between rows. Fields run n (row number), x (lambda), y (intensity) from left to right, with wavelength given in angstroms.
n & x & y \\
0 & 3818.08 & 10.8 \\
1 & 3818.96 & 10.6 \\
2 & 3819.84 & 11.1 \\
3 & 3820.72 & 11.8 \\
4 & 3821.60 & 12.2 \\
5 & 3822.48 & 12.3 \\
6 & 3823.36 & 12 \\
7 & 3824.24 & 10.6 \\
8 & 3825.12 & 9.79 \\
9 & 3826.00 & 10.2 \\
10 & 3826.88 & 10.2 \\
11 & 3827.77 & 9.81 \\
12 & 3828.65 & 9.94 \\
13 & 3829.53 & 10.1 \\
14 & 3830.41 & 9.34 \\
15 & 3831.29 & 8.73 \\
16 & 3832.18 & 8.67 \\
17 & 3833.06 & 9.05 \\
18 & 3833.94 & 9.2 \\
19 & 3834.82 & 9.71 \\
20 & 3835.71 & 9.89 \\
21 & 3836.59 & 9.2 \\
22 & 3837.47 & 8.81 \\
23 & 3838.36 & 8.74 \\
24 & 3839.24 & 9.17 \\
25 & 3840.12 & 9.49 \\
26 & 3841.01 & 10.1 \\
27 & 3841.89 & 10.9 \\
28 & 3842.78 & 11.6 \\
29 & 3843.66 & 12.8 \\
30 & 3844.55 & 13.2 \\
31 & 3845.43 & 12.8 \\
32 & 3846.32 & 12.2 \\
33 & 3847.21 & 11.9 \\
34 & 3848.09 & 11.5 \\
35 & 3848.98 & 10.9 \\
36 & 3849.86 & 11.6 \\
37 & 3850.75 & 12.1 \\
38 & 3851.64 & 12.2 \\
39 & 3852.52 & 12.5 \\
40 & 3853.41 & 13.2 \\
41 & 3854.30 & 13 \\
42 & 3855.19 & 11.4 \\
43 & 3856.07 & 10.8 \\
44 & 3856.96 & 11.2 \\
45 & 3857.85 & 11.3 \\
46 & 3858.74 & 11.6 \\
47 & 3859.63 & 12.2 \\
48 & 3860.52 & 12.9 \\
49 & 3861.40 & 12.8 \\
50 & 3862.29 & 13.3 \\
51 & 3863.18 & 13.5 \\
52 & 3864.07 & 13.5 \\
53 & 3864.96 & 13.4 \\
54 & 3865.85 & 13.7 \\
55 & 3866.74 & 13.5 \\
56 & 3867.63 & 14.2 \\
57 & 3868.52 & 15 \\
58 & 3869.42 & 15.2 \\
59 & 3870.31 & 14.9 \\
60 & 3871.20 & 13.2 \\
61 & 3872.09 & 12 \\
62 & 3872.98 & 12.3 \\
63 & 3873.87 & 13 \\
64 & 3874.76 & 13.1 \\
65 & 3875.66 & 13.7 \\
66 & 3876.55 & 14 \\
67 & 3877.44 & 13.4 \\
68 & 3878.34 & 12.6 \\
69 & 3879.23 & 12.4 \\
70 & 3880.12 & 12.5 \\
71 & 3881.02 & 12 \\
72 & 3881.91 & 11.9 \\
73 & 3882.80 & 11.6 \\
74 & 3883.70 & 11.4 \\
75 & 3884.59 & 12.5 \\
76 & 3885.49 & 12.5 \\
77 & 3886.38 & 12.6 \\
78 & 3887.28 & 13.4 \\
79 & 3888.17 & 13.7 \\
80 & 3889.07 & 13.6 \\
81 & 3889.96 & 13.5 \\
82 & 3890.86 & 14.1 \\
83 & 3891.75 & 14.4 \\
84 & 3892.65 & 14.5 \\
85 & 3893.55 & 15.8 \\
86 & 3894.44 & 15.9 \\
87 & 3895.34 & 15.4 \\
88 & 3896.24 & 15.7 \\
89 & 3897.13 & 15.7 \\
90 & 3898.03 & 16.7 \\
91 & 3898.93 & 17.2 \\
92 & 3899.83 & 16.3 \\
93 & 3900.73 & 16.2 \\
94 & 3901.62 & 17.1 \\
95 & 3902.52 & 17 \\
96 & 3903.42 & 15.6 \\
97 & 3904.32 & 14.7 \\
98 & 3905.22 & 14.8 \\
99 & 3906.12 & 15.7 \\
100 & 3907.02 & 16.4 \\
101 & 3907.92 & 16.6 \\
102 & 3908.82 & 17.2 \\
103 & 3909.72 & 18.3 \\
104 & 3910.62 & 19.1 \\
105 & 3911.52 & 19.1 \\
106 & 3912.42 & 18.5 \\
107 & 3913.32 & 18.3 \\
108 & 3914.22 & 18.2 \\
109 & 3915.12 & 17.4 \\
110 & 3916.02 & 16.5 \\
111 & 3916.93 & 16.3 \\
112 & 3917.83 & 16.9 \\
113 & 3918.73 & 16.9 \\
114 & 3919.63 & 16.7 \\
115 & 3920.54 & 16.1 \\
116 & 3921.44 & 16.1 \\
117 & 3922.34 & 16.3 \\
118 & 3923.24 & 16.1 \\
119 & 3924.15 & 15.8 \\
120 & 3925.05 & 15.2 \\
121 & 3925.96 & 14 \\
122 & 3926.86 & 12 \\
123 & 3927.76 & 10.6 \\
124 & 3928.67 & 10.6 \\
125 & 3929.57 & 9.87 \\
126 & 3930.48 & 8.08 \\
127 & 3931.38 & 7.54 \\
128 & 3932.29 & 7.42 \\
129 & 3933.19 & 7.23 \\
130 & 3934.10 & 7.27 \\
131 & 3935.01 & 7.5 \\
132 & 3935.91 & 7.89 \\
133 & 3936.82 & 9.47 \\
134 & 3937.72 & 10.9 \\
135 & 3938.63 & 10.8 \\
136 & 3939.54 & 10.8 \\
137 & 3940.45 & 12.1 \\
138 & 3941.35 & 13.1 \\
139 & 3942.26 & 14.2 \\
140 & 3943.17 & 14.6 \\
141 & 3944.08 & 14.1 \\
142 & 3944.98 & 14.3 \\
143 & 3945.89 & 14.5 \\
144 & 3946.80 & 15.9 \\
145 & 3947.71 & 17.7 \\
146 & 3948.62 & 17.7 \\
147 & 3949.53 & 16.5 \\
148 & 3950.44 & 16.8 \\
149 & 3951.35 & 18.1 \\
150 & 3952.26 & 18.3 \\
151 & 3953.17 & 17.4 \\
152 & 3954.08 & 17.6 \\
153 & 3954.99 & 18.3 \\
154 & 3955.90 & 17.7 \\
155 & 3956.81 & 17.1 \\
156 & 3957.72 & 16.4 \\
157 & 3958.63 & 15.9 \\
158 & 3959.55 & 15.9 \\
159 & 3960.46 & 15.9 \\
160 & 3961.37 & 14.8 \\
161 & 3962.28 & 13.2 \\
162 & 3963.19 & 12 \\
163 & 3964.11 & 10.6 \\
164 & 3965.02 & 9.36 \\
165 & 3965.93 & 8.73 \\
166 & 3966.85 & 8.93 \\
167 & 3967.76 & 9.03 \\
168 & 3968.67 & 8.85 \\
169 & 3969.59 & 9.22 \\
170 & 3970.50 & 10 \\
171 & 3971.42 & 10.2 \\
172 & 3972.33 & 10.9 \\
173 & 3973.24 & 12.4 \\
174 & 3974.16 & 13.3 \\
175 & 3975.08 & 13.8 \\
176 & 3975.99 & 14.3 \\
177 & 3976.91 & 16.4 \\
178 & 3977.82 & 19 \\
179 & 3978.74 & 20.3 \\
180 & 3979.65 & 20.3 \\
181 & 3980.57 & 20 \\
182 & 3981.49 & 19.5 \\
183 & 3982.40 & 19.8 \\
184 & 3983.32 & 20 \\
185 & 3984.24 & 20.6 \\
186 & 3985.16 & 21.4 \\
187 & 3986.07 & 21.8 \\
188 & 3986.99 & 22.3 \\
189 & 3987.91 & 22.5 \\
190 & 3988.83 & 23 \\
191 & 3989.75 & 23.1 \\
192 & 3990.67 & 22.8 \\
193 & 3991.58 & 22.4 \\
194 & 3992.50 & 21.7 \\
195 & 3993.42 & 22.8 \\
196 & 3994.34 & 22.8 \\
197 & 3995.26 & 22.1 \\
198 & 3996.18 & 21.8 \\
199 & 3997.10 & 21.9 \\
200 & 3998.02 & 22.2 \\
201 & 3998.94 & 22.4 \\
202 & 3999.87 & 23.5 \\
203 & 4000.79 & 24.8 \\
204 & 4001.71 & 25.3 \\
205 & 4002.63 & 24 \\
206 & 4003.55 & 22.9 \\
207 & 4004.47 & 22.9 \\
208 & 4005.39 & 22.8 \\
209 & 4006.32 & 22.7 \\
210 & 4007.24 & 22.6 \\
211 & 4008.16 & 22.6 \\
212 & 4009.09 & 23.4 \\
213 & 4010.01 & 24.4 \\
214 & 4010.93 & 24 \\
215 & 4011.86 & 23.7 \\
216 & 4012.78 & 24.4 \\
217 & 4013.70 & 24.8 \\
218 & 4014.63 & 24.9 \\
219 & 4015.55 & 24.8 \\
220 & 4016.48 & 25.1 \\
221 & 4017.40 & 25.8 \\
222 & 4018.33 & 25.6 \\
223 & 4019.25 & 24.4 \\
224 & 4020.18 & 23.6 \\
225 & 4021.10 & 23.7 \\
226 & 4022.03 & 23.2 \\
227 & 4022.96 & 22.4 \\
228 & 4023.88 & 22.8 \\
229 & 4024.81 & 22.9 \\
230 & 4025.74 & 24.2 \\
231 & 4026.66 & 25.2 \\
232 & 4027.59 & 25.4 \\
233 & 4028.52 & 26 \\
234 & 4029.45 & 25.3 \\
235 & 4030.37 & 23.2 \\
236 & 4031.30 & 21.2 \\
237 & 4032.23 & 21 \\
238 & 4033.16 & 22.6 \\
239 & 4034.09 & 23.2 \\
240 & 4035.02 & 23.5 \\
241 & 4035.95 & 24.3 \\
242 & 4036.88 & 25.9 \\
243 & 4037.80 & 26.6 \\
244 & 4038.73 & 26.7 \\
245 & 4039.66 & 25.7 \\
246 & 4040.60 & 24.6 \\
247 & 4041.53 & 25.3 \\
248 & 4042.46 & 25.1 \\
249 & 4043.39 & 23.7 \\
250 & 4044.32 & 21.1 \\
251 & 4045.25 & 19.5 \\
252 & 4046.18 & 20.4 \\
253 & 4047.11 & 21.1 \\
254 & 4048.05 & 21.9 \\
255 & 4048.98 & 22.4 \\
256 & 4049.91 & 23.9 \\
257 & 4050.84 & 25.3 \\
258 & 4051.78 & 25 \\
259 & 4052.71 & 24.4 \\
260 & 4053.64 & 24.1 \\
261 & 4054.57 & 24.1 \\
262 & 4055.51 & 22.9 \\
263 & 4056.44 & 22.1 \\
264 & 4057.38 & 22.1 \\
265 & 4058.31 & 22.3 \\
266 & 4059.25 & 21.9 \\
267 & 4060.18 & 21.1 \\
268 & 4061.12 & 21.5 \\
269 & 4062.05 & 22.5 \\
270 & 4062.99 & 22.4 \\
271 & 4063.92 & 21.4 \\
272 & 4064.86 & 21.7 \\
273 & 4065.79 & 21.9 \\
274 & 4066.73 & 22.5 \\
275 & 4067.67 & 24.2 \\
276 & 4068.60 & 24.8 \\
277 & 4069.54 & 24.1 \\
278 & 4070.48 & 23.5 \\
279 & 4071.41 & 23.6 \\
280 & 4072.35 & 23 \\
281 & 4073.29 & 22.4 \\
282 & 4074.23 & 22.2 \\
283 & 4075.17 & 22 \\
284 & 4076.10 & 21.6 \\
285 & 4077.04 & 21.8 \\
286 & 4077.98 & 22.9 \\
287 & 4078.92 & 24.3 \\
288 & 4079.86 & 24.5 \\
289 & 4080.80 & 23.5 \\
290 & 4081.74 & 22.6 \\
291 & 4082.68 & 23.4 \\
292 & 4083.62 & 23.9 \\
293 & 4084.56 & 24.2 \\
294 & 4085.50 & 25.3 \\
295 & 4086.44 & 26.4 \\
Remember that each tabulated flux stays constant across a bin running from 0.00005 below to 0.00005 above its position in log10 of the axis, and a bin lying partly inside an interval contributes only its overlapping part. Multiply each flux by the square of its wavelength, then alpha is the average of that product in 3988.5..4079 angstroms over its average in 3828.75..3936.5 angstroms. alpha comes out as 1.91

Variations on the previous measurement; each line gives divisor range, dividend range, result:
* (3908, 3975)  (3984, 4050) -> 1.76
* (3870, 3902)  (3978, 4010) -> 1.69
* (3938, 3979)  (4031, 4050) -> 1.72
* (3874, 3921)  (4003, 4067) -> 1.65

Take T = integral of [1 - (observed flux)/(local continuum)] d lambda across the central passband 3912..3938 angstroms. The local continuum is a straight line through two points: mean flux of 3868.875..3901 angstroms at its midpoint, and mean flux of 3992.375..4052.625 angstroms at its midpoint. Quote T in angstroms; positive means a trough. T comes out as 5.3 angstroms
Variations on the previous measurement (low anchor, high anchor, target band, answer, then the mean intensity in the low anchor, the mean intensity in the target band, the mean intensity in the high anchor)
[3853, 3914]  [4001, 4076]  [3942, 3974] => 7.8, 14.3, 14.1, 23.5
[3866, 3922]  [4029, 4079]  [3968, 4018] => -1.2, 15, 20.6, 23.1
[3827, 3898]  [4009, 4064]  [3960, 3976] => 6.5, 12.3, 11.3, 23.6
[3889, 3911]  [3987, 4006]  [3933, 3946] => 5.2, 15.9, 11.2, 22.9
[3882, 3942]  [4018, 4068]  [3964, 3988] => 4.5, 14.1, 15.3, 23.3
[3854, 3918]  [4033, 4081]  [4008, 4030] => -3.2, 14.4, 24.3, 23.2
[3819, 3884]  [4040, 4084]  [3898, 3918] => -3.0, 11.7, 17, 22.9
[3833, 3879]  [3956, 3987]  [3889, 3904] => -2.9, 12.1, 15.6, 15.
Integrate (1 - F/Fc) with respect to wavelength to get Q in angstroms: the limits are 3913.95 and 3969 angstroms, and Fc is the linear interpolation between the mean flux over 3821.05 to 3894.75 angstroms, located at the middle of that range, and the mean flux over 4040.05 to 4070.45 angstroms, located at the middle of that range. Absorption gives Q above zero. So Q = 9.7 angstroms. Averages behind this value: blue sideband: 12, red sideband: 22.9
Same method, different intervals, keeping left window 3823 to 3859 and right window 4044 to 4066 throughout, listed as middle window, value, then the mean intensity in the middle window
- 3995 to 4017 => -4.22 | 23.5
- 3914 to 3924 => -1.08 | 16.6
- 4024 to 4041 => -2.49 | 24.3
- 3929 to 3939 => 4.60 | 8.55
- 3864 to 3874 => -1.15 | 13.7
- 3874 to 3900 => -1.07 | 13.8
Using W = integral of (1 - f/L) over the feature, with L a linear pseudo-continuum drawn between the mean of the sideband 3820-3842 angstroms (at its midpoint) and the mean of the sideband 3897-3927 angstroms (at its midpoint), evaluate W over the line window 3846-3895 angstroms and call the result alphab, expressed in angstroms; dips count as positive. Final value 0.8 angstroms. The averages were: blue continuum 10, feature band 12.9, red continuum 16.6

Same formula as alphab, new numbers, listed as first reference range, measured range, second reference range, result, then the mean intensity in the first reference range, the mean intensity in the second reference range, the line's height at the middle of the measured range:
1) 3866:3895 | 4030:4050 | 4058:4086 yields -1.87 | 13.4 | 22.9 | 21.3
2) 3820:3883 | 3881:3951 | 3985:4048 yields 8.07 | 11.7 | 23.5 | 16.3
